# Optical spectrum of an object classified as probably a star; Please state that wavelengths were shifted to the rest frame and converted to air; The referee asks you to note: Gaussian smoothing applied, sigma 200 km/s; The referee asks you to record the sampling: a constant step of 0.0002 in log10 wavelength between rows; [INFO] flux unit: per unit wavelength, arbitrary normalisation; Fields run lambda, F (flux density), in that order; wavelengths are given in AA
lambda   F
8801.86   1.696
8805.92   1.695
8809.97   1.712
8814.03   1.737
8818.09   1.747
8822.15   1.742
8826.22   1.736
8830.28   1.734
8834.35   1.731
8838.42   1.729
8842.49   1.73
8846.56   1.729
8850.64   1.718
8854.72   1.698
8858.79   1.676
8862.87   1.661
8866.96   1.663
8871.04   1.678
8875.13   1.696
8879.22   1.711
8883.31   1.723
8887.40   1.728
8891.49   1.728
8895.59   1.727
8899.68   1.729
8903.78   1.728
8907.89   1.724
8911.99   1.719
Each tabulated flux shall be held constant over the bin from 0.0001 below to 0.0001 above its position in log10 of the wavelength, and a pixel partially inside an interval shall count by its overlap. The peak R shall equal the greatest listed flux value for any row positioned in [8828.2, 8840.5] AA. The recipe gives 1.734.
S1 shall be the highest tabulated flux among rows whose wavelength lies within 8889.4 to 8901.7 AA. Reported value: 1.729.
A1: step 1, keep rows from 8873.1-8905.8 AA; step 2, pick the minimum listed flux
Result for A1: 1.696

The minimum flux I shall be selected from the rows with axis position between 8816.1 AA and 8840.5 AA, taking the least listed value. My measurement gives 1.729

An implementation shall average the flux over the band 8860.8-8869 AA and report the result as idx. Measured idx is 1.66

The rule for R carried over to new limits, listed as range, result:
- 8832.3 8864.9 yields 1.731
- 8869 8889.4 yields 1.728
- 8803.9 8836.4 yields 1.747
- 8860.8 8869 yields 1.663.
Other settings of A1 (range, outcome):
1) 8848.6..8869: 1.661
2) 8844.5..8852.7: 1.718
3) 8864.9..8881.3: 1.663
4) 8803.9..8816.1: 1.695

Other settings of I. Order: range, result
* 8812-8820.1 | 1.737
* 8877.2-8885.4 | 1.711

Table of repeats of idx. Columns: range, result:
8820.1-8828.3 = 1.74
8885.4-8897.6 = 1.73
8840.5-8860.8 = 1.71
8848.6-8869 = 1.68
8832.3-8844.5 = 1.73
